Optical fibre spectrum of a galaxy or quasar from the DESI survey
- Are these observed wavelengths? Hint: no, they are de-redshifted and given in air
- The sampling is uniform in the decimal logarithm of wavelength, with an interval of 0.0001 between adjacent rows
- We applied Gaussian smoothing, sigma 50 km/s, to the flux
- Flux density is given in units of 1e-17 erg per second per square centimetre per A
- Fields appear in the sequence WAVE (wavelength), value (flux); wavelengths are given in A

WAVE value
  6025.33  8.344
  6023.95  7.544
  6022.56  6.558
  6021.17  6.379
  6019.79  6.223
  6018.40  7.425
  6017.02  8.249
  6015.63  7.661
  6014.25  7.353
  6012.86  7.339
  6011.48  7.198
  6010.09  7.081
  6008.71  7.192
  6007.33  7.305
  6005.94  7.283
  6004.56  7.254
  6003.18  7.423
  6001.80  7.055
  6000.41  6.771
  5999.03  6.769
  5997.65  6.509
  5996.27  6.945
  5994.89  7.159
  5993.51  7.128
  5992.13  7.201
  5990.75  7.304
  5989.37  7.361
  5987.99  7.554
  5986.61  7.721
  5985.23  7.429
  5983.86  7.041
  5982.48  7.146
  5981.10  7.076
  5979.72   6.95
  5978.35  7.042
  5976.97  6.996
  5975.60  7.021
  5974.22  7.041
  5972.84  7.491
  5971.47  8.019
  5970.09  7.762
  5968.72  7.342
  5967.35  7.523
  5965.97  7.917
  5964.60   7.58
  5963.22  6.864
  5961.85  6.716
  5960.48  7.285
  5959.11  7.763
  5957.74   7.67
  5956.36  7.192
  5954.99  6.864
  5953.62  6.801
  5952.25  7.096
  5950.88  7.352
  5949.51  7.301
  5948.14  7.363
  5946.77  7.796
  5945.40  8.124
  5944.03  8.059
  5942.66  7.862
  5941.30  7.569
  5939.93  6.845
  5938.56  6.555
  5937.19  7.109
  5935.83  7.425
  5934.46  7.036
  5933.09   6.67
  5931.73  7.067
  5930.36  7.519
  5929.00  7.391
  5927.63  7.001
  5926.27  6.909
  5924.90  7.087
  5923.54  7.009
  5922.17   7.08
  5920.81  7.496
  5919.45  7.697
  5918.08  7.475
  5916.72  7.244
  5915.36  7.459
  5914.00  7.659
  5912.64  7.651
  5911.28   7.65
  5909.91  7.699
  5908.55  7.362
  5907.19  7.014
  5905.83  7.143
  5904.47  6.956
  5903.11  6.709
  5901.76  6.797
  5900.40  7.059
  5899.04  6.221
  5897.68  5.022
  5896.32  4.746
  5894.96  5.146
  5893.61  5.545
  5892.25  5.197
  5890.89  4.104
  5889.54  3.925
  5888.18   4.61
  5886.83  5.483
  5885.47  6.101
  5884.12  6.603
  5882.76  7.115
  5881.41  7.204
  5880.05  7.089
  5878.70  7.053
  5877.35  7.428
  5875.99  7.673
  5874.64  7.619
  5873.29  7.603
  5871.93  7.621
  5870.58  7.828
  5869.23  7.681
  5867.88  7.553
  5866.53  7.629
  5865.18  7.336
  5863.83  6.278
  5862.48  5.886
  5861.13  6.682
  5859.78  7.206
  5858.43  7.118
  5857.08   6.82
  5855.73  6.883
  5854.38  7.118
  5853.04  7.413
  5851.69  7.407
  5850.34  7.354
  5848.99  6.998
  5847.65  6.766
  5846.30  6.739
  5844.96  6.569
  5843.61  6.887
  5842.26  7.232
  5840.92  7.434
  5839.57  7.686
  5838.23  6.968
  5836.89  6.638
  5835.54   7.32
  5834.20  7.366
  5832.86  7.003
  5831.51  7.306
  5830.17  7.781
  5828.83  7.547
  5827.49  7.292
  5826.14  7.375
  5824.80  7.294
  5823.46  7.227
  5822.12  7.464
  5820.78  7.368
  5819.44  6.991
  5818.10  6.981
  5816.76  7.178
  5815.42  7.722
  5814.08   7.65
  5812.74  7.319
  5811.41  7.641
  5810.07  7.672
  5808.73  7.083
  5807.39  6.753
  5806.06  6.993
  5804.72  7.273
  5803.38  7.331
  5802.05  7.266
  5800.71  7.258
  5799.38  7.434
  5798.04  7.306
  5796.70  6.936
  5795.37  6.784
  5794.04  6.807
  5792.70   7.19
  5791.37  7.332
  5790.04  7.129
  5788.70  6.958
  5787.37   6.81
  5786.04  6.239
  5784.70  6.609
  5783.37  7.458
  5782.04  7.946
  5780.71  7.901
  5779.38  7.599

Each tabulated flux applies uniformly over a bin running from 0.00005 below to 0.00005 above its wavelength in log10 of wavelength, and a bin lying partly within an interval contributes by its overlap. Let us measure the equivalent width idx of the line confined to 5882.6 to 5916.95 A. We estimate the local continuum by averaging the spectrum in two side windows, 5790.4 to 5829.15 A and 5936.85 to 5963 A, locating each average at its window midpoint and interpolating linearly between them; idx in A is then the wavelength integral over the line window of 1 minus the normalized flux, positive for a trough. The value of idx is 4.75 A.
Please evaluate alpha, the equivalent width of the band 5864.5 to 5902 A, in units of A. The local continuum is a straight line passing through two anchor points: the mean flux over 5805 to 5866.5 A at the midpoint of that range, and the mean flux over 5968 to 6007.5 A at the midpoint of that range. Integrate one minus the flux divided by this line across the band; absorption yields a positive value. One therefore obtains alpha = 3.7 A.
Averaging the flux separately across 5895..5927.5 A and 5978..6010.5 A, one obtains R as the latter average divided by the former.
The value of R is 1.0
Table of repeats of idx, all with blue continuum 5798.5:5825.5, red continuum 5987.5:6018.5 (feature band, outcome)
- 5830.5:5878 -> 0.7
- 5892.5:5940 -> 2.3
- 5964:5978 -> -0.4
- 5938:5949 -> -0.4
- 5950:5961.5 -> 0.0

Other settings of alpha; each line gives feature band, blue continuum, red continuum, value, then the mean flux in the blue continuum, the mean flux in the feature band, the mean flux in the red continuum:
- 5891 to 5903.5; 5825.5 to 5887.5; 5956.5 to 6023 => 2.5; 7.12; 5.73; 7.23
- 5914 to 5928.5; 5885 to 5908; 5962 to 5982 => -2.3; 5.76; 7.27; 7.31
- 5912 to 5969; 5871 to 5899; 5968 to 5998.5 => -4.7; 6.16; 7.32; 7.24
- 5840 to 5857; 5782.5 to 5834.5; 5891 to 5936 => 0.0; 7.21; 7.07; 6.84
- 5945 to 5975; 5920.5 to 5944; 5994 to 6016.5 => -1.0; 7.18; 7.39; 7.15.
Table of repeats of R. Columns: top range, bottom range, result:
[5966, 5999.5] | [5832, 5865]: 1.04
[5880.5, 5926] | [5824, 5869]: 0.92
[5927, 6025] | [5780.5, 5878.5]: 1.01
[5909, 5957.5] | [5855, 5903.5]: 1.12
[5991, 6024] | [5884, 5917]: 1.14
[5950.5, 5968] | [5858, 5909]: 1.11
